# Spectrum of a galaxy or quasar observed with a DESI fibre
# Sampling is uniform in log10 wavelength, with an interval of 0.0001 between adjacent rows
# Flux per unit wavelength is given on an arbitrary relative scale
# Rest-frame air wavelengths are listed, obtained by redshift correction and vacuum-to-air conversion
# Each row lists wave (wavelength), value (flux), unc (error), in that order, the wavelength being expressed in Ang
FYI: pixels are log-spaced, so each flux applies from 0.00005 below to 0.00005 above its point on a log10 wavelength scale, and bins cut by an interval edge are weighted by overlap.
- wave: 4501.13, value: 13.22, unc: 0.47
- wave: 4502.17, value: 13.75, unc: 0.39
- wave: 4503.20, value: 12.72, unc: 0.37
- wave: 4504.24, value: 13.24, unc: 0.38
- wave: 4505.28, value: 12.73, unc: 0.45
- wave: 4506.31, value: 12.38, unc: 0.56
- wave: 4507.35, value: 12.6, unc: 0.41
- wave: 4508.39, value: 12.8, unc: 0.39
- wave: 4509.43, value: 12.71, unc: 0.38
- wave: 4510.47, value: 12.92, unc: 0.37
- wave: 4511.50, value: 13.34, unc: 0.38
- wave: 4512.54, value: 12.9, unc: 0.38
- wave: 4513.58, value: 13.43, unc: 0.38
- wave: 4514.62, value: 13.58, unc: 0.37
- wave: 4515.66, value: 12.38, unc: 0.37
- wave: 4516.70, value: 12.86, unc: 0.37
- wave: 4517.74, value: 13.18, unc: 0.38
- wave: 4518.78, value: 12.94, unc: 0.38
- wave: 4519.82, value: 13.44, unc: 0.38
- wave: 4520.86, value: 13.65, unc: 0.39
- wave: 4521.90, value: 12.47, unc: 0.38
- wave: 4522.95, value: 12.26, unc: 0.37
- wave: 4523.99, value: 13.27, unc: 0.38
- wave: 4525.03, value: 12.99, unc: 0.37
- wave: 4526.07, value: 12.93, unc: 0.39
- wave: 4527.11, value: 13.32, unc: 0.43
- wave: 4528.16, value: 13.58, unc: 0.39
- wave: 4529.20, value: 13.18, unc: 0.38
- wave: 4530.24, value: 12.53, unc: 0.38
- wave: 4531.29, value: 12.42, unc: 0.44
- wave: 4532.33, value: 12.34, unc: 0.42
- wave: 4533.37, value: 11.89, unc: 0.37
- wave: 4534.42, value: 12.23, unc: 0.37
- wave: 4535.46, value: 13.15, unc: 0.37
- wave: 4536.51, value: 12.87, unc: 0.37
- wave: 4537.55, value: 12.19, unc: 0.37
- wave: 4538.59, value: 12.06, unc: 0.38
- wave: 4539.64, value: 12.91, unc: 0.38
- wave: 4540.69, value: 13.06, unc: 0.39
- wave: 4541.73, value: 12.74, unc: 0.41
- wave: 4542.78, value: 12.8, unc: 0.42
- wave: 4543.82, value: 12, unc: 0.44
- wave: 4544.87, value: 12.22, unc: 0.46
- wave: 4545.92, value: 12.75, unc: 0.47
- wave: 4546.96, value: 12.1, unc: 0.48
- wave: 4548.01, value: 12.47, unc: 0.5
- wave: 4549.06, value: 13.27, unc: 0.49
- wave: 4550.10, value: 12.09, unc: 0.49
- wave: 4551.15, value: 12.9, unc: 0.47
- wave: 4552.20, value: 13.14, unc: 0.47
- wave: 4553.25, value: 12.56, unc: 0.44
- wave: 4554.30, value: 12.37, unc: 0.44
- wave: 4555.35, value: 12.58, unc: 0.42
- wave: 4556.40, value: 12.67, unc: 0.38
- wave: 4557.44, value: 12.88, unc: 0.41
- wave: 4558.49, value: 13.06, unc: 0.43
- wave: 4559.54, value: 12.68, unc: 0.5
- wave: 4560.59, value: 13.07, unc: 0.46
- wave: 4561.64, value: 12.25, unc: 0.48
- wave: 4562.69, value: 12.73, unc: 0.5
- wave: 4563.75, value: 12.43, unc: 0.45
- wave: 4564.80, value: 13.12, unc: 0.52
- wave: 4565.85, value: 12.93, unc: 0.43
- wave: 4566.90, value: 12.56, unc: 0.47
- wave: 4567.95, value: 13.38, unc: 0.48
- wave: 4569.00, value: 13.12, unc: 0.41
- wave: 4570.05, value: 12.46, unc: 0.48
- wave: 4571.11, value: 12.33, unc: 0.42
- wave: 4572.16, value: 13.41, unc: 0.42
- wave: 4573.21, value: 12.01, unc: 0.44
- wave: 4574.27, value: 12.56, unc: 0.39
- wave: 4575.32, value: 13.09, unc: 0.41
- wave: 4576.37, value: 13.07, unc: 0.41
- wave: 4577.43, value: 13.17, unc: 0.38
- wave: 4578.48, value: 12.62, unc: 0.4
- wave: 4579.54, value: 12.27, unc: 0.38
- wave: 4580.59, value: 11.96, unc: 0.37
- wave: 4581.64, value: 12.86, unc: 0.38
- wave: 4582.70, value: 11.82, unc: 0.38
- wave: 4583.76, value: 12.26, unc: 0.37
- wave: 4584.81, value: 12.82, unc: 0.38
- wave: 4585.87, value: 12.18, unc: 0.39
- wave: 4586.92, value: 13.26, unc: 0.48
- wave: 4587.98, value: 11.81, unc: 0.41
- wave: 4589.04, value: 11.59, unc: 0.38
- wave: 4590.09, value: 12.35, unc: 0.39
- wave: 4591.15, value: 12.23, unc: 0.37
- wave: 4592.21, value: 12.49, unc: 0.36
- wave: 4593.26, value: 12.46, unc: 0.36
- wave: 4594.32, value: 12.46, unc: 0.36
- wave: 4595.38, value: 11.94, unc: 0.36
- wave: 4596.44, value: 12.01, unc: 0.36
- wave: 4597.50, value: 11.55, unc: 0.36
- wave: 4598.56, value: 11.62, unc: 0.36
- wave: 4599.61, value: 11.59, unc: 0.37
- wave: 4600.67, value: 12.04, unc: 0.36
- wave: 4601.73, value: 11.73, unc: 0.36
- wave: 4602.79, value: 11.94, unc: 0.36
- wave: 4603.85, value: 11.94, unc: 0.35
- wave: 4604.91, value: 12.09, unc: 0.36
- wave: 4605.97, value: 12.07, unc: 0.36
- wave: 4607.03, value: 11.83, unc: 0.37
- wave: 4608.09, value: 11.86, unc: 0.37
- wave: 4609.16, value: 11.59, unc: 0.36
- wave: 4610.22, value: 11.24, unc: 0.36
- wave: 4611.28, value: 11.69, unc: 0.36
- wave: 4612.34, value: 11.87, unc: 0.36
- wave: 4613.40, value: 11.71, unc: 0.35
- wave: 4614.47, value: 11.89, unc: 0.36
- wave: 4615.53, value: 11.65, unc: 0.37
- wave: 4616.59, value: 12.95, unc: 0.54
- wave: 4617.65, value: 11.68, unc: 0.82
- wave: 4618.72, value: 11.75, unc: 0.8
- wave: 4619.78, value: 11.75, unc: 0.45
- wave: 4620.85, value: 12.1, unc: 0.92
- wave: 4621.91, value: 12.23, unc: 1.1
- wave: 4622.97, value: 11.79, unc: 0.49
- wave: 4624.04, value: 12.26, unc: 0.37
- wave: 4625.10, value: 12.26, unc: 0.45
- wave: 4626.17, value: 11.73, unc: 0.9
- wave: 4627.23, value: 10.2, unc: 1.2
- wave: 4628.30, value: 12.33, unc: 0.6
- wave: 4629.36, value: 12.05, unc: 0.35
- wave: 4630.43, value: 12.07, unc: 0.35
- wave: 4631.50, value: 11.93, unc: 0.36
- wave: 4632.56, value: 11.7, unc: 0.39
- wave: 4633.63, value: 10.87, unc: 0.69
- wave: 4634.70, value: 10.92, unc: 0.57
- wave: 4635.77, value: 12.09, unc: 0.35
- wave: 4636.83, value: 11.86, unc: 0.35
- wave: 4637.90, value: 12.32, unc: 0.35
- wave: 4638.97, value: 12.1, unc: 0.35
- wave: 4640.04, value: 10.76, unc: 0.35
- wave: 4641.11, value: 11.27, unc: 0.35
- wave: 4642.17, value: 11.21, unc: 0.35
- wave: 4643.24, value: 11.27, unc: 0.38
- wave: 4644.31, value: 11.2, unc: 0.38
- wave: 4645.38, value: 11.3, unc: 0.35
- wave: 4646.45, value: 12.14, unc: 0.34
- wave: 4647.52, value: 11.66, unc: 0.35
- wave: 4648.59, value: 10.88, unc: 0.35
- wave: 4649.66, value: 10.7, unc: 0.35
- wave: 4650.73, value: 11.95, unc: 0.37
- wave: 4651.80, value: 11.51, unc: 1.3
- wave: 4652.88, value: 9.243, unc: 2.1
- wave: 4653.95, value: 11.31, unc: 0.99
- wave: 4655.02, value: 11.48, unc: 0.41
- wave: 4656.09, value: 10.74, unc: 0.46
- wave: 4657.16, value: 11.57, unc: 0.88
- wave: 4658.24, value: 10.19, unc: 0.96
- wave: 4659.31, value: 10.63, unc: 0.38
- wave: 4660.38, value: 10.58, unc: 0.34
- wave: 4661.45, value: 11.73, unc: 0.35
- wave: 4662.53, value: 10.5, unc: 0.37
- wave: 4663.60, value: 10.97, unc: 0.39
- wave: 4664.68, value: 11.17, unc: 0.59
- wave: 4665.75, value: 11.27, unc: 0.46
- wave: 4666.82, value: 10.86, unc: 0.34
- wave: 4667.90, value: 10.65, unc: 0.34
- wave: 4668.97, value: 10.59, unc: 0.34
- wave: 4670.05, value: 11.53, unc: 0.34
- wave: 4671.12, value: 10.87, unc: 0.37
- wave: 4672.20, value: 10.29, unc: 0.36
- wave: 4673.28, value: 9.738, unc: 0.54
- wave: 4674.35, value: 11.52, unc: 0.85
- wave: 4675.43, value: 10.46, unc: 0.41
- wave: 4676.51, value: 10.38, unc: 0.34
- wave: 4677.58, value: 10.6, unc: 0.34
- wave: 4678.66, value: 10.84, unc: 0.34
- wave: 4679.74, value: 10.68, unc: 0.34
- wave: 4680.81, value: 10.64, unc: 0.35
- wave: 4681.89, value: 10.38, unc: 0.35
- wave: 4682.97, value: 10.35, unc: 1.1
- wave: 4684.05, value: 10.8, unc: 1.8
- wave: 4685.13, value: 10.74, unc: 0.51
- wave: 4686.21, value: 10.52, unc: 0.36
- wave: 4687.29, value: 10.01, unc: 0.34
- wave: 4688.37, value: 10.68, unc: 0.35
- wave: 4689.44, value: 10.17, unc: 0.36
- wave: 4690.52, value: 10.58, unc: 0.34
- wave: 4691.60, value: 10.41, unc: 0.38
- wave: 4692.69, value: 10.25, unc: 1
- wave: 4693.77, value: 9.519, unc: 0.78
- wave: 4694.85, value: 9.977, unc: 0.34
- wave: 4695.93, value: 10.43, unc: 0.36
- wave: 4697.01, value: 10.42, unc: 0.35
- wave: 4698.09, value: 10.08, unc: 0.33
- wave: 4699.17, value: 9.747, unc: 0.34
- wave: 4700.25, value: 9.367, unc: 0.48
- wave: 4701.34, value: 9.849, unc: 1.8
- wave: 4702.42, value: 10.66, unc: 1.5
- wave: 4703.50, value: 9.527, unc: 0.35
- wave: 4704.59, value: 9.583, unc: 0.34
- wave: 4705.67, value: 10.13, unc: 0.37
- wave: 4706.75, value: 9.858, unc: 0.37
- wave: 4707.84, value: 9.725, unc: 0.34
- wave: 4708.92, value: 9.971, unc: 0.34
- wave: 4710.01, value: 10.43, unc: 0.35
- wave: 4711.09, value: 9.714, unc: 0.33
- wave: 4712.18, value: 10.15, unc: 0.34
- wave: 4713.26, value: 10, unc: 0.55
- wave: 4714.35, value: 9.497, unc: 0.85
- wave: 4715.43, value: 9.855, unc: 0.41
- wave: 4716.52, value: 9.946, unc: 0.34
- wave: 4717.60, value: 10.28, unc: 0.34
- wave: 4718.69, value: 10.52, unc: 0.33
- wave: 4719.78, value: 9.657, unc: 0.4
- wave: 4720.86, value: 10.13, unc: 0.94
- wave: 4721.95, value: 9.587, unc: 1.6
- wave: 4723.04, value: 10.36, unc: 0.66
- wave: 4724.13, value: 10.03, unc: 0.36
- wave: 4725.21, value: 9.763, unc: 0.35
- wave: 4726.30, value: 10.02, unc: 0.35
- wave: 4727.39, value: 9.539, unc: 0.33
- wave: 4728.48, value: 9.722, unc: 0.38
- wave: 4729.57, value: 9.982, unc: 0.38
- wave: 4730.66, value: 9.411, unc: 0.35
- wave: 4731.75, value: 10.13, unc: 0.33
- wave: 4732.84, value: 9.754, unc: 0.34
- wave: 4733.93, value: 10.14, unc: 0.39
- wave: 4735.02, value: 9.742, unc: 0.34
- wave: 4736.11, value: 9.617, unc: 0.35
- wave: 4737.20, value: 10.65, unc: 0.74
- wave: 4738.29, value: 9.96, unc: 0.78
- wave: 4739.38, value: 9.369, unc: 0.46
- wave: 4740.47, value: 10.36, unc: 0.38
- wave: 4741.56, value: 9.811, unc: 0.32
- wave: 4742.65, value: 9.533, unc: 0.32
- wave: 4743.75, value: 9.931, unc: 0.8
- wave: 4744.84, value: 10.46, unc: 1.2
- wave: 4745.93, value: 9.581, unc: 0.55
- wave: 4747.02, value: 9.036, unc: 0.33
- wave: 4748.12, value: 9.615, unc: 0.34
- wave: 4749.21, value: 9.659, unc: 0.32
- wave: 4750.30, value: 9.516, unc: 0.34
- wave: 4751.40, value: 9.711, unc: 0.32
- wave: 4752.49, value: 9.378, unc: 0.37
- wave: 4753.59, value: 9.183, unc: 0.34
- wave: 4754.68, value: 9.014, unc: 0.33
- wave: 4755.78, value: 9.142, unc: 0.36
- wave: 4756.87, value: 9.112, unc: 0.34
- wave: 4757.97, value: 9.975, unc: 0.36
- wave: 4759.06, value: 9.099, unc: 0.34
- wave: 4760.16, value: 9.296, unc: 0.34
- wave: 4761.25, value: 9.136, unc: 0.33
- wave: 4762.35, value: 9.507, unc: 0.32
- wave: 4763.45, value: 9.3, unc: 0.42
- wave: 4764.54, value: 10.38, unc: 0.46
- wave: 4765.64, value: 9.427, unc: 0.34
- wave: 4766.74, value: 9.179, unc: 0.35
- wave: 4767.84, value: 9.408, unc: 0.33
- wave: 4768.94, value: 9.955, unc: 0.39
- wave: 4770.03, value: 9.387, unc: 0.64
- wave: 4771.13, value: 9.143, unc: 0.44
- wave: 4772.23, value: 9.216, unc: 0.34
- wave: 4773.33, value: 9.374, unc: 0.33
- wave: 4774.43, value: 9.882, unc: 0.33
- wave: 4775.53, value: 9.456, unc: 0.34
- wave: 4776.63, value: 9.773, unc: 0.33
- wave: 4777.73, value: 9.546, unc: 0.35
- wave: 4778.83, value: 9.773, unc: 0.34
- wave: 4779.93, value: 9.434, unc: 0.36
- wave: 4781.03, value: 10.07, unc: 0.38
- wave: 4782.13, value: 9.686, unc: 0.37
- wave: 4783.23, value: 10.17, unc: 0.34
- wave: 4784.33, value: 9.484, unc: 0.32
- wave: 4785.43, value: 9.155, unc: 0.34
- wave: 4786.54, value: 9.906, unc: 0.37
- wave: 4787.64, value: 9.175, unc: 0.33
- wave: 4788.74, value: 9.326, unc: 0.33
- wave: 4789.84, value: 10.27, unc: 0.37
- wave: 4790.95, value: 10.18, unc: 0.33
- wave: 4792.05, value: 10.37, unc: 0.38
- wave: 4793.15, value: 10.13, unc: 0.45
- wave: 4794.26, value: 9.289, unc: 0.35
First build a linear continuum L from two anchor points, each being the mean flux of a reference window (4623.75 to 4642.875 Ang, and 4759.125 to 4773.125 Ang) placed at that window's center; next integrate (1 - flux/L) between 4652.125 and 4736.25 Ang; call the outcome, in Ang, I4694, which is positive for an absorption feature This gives 2.7 Ang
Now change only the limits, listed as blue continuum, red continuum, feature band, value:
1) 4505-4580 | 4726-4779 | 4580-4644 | -0.9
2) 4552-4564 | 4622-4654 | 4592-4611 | 0.2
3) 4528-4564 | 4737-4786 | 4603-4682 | -0.6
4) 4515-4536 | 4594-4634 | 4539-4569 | -0.4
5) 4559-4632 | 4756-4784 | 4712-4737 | 0.8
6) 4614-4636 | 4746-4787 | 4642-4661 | 0.5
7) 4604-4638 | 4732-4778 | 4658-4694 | 0.9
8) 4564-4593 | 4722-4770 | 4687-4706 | 0.8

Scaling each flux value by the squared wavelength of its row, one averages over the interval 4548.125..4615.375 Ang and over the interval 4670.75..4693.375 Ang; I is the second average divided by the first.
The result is 0.9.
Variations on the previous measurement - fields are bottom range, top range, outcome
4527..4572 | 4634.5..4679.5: 0.91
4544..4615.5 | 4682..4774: 0.85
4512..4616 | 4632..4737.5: 0.89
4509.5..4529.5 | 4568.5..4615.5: 0.96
